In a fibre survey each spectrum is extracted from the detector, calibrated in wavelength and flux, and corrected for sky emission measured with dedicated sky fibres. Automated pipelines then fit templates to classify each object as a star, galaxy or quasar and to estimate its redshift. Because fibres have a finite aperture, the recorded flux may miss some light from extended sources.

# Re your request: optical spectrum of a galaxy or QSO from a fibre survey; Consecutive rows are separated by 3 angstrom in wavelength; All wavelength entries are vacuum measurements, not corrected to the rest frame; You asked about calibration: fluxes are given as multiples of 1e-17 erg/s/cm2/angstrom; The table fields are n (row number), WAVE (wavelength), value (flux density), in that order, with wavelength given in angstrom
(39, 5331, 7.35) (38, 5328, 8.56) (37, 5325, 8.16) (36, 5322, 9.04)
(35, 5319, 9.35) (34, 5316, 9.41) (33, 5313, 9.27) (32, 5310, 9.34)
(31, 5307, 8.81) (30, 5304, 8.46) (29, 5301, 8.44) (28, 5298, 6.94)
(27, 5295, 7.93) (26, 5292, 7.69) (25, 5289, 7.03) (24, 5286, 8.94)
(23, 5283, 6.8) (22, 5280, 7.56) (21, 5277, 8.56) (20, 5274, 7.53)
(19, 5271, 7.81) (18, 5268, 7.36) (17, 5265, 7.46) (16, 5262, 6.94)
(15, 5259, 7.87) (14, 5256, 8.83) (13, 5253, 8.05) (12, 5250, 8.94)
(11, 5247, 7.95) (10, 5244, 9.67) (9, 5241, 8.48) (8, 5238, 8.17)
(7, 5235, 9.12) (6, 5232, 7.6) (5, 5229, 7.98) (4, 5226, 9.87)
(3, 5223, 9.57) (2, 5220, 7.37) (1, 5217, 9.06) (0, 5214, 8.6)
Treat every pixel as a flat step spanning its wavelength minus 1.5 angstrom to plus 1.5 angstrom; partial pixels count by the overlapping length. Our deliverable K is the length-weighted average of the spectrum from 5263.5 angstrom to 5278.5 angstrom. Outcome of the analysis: 7.74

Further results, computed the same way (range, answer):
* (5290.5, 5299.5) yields 7.52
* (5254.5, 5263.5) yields 7.88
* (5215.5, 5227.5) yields 8.97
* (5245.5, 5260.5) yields 8.33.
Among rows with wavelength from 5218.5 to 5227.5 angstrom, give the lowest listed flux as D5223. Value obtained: 7.37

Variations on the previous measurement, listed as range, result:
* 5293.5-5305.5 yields 6.94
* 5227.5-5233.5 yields 7.6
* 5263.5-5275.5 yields 7.36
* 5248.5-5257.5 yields 8.05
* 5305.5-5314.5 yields 8.81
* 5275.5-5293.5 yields 6.8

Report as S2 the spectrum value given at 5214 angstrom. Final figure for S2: 8.6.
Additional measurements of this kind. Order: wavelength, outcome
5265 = 7.46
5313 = 9.27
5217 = 9.06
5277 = 8.56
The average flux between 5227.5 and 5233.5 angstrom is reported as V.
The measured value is 7.79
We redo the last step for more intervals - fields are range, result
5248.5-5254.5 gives 8.49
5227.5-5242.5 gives 8.27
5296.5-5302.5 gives 7.69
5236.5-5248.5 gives 8.57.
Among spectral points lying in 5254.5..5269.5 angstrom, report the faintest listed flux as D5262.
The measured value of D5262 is 6.94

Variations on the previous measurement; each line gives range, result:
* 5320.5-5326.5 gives 8.16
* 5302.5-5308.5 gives 8.46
